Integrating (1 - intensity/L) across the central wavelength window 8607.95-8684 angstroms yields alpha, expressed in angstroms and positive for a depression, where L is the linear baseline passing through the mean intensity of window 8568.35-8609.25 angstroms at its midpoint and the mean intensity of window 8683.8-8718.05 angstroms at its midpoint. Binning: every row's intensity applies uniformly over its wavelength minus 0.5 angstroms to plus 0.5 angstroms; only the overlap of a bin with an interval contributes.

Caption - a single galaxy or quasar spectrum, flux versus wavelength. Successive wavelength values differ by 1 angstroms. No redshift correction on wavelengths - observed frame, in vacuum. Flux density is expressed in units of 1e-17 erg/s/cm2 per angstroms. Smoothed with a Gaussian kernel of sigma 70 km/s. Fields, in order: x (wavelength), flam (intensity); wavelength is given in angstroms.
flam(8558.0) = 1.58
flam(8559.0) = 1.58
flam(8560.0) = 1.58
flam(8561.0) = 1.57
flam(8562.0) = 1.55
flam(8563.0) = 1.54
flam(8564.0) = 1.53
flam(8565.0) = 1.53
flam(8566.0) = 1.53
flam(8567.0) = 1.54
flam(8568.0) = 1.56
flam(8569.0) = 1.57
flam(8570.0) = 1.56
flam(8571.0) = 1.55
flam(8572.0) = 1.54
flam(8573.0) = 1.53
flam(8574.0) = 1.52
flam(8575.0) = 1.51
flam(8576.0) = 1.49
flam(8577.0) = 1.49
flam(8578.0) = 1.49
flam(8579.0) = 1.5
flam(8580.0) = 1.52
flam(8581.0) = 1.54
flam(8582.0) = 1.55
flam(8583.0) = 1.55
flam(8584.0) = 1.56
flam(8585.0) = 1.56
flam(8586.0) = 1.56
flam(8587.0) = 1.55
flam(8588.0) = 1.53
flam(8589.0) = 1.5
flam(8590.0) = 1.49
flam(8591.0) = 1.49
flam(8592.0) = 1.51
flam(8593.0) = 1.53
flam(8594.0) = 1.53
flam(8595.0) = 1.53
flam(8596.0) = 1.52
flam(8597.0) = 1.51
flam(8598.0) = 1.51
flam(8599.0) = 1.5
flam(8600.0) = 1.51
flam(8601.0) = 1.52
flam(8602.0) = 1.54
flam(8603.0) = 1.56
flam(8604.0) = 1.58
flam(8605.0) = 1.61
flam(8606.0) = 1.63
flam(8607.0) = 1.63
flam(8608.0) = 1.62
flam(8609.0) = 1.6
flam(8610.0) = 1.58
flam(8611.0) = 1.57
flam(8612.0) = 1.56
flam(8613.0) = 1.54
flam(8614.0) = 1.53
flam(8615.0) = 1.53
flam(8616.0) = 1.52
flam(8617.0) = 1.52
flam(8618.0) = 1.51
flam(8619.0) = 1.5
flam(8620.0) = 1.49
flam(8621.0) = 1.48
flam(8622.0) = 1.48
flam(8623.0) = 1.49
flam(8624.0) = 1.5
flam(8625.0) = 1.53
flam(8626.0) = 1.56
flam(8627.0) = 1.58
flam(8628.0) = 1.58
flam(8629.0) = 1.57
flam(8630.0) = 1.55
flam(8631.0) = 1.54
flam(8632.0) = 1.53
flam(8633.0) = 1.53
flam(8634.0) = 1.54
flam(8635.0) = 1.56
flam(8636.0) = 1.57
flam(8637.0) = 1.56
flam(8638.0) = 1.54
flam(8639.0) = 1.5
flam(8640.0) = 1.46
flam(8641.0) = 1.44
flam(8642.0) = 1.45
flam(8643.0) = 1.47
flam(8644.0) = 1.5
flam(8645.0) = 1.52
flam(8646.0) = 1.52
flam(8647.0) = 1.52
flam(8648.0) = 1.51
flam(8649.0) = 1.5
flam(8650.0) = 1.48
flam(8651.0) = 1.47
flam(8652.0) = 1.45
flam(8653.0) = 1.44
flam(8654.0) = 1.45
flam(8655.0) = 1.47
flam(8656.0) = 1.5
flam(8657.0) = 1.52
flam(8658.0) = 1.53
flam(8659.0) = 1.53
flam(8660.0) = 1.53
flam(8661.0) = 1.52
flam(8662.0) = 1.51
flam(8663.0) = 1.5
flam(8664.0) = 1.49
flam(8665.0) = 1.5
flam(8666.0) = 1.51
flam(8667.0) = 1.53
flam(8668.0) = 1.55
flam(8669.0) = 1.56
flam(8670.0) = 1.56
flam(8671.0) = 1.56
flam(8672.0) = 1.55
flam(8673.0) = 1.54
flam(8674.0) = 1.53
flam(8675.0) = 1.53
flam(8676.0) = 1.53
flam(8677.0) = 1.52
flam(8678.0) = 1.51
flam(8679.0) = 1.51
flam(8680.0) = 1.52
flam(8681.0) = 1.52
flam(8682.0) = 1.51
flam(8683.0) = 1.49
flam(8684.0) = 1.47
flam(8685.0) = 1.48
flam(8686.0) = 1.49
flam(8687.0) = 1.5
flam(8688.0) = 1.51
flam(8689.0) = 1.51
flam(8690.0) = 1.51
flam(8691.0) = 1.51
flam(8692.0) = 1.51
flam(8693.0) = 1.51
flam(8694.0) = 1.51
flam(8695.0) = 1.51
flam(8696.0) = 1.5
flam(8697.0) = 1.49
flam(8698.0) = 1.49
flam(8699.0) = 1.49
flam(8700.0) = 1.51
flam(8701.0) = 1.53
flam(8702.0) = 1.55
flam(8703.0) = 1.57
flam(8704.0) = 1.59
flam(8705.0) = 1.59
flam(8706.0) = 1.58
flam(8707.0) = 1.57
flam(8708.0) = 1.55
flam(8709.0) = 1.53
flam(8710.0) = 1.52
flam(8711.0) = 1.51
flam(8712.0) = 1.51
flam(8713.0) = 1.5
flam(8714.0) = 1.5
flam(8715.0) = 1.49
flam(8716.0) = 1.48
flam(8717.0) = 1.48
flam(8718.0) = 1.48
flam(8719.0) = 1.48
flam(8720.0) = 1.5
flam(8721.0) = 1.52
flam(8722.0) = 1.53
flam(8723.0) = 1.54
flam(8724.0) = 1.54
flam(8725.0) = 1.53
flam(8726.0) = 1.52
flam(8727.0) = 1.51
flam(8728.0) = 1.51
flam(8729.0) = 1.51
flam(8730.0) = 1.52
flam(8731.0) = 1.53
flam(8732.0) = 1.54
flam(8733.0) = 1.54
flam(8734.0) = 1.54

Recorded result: 0.36 angstroms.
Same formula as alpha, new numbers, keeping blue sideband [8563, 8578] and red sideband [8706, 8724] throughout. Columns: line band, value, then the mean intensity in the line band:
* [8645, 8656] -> 0.3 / 1.48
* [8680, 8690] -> 0.1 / 1.5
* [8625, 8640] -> -0.2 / 1.55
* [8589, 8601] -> 0.1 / 1.51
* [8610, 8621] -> 0.0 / 1.53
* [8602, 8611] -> -0.4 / 1.6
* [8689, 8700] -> 0.1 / 1.5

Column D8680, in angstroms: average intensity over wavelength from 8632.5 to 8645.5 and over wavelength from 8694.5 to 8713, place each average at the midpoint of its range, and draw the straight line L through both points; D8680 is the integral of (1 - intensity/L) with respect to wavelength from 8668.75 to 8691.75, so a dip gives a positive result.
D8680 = 0.1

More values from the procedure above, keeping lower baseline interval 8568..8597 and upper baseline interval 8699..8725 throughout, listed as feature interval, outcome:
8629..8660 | 0.4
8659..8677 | 0.0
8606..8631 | -0.3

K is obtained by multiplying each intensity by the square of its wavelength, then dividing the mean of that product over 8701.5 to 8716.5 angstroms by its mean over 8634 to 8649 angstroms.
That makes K 1.03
